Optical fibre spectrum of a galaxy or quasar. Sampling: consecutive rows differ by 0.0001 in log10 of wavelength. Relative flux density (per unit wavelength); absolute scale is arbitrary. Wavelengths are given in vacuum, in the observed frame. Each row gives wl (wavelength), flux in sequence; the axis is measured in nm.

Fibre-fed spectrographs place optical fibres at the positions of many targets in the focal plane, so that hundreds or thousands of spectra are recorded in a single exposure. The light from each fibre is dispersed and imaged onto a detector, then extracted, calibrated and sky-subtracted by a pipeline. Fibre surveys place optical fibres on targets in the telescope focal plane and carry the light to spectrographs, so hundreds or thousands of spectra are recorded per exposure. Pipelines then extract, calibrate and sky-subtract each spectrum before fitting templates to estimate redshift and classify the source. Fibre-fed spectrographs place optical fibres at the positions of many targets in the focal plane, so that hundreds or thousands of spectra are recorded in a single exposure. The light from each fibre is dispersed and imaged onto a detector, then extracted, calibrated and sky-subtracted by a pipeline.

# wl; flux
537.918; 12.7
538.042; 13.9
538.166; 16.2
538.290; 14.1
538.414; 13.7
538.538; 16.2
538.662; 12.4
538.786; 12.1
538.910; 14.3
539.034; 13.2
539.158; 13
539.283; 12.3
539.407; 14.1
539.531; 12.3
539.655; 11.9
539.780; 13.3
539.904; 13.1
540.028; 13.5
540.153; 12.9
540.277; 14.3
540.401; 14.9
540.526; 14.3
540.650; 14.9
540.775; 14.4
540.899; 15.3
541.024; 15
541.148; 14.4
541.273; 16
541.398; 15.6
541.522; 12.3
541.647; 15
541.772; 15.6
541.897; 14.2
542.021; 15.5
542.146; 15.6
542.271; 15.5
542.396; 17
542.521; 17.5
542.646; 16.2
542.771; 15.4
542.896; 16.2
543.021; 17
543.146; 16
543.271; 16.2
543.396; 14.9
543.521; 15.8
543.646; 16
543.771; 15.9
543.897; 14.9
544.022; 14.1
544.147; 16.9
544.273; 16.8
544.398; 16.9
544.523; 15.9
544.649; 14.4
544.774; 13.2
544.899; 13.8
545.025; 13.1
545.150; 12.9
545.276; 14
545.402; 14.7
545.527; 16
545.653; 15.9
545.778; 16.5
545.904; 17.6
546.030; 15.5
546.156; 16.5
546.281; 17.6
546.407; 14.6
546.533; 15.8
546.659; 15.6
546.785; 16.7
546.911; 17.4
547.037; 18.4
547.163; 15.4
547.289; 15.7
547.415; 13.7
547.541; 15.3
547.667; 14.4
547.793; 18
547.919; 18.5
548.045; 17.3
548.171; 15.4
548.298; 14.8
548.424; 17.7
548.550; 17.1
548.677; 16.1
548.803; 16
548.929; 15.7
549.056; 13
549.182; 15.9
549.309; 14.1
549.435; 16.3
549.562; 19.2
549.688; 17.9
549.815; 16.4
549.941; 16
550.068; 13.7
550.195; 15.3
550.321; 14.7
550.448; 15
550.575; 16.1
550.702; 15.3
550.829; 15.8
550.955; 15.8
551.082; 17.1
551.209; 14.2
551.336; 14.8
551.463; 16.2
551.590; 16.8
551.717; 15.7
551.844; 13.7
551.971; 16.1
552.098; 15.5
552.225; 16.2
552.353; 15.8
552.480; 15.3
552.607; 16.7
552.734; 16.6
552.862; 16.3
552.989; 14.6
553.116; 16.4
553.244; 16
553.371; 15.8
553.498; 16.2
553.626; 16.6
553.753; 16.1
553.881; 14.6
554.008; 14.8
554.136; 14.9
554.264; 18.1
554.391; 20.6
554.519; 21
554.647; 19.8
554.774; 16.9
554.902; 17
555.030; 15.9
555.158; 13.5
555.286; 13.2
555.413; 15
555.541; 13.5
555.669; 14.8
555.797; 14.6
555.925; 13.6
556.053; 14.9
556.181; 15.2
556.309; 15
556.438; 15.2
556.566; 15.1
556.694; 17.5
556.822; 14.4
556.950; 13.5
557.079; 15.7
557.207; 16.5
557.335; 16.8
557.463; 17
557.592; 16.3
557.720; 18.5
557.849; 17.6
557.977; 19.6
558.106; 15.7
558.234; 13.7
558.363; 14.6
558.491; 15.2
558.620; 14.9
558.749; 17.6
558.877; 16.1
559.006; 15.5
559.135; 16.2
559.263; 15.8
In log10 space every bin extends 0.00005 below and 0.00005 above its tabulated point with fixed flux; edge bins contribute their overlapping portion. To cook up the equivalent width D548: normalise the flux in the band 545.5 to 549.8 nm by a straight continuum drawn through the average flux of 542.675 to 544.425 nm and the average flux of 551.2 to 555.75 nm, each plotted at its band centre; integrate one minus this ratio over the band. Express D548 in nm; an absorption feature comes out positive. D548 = -0.08 nm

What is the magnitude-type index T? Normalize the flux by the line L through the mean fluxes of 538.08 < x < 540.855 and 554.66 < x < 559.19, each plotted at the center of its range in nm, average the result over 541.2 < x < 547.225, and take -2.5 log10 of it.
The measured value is -0.10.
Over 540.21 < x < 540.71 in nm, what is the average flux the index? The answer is 14.6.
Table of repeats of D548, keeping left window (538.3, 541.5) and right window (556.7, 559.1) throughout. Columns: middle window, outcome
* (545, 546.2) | -0.060 nm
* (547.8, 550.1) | -0.192 nm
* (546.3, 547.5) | -0.100 nm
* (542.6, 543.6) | -0.118 nm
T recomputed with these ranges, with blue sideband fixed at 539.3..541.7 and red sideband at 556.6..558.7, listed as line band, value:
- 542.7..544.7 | -0.10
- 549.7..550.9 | -0.02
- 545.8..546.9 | -0.11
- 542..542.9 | -0.13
